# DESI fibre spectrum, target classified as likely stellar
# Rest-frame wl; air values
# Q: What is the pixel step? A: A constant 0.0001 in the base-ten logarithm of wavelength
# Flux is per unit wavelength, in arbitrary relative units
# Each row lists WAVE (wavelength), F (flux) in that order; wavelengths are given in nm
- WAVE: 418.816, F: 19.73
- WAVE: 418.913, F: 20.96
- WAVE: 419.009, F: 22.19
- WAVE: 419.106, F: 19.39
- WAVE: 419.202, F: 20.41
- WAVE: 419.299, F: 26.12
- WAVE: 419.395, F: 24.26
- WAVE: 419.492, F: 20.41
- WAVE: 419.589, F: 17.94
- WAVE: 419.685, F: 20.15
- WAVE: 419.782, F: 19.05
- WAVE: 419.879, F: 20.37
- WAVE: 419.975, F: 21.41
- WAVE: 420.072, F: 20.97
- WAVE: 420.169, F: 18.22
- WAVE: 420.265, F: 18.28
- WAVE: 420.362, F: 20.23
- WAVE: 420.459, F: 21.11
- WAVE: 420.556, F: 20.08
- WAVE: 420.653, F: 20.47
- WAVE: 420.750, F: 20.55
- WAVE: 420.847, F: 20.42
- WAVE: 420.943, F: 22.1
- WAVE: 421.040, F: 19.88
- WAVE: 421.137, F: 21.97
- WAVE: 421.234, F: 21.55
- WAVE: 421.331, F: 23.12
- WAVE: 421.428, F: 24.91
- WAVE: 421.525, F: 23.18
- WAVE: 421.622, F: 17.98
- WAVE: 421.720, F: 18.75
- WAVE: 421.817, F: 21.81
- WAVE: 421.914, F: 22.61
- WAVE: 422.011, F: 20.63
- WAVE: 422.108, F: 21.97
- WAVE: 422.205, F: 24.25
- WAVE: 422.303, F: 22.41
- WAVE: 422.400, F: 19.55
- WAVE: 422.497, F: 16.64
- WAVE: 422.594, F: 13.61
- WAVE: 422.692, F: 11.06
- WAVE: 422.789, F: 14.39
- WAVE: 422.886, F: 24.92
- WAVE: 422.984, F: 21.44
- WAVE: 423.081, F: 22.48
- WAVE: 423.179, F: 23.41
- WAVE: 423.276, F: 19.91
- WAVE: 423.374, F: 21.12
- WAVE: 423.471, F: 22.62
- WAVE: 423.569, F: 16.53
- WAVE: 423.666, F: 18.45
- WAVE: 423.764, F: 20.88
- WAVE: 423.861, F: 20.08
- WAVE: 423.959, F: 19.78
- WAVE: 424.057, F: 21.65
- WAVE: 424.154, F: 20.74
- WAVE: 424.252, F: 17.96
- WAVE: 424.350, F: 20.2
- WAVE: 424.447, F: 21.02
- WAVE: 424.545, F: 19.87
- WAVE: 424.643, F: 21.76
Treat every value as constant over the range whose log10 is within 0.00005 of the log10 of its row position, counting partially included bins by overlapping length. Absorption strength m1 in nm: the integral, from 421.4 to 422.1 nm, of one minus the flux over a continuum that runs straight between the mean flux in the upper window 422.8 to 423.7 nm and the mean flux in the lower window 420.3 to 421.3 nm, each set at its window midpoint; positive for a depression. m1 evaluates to -0.015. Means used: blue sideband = 20.8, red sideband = 21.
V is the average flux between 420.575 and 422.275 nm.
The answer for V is 21.5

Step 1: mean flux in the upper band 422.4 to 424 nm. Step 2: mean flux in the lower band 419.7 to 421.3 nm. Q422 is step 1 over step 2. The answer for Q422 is 0.9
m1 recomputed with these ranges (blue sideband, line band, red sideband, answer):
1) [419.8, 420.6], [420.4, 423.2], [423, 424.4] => -0.047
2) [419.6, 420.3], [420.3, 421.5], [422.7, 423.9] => -0.090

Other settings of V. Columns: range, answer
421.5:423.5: 20.2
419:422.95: 20.5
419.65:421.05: 20.2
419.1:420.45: 20.6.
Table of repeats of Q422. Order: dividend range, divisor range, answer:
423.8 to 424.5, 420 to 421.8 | 0.97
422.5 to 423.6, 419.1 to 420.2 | 0.92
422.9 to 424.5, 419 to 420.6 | 1.00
